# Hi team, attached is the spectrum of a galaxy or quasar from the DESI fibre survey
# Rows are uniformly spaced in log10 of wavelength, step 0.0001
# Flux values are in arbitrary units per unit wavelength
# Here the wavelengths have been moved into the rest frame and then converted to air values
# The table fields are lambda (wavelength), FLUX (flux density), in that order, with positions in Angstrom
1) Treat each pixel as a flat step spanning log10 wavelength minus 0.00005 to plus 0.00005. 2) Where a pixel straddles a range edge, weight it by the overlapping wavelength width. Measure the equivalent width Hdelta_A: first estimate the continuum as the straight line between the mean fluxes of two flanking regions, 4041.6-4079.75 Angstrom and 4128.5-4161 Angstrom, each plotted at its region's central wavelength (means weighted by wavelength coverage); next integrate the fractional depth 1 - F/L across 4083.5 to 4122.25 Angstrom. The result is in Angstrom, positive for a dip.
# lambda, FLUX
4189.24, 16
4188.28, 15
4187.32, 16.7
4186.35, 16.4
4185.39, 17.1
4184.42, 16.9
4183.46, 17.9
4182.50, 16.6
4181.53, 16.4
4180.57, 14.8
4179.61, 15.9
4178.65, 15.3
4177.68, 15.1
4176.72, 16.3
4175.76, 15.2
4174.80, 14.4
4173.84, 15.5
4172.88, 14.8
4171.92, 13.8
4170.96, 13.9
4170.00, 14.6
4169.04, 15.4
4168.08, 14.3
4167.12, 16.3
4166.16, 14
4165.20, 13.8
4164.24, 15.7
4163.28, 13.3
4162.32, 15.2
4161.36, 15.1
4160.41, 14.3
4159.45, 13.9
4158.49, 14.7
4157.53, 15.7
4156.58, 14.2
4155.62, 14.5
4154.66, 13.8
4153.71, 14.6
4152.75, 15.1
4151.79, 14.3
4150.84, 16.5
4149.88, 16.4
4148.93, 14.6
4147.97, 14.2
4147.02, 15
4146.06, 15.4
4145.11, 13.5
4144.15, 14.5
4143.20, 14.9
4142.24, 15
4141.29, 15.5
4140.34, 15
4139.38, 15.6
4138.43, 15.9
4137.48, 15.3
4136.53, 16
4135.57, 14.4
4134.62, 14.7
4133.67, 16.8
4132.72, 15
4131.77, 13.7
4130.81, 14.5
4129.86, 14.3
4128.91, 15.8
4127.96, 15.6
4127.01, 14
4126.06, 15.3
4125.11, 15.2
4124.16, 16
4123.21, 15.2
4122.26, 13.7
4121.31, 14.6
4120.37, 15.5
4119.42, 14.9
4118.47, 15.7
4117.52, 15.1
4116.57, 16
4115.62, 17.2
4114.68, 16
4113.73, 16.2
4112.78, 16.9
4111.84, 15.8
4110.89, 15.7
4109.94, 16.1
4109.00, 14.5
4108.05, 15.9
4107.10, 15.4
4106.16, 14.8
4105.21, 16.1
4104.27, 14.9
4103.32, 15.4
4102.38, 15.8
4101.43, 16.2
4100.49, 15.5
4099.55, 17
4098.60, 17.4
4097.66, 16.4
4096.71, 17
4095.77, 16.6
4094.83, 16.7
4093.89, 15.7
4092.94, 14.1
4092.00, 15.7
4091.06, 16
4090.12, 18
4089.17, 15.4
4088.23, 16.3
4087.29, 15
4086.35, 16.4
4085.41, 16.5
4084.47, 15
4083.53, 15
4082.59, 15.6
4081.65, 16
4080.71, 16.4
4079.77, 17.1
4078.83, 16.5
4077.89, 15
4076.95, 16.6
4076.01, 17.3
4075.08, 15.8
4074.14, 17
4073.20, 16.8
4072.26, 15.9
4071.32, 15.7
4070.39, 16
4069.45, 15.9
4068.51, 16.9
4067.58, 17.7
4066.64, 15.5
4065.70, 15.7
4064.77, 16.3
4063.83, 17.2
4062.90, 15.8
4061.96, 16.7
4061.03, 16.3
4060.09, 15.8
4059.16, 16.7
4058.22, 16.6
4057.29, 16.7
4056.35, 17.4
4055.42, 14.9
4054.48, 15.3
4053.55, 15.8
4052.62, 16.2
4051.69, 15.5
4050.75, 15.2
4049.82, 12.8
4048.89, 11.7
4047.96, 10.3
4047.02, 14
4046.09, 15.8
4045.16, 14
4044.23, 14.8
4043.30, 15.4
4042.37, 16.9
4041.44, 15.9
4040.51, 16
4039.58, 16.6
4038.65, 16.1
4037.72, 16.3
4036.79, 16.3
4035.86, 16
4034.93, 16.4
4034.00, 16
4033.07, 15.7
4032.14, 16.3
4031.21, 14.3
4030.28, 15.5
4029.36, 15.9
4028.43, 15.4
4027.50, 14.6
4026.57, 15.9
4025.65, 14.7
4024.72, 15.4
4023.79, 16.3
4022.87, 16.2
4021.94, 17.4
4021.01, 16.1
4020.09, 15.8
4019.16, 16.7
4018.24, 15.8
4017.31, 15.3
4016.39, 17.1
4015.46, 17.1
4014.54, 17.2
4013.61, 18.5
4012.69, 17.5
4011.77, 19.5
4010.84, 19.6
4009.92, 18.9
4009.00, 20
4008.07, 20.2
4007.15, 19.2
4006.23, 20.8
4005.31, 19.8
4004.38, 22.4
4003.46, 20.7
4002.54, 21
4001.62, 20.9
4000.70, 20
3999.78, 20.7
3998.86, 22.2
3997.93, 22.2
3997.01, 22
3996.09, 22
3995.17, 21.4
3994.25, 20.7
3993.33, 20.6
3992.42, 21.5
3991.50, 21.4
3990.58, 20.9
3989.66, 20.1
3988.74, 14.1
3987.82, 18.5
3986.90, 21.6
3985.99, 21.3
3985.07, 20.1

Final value -1.3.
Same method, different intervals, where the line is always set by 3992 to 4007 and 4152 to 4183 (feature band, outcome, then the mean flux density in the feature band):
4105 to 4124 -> 1.46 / 15.6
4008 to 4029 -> 3.61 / 16.9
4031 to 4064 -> 6.49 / 15.5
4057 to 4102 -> 4.76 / 16.2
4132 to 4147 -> 0.75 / 15.1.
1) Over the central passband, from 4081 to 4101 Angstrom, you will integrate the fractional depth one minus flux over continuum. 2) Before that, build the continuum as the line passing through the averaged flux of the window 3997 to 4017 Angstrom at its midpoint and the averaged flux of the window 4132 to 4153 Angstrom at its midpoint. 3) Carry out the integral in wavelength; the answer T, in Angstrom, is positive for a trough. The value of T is 1.0 Angstrom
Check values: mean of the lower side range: 19.8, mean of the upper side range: 15.1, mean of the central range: 16.1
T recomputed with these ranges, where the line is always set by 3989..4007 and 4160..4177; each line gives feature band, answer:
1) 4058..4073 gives 1.8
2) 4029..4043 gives 2.6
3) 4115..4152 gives 2.0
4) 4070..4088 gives 2.0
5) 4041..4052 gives 2.8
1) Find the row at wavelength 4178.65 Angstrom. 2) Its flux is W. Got 15.3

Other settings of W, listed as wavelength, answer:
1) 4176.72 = 16.3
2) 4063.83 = 17.2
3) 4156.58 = 14.2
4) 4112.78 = 16.9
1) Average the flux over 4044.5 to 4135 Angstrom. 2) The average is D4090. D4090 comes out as 15.7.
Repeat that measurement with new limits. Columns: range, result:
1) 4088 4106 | 16.1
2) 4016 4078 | 15.8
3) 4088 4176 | 15.3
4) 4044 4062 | 15.1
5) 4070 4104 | 16.1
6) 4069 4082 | 16.3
